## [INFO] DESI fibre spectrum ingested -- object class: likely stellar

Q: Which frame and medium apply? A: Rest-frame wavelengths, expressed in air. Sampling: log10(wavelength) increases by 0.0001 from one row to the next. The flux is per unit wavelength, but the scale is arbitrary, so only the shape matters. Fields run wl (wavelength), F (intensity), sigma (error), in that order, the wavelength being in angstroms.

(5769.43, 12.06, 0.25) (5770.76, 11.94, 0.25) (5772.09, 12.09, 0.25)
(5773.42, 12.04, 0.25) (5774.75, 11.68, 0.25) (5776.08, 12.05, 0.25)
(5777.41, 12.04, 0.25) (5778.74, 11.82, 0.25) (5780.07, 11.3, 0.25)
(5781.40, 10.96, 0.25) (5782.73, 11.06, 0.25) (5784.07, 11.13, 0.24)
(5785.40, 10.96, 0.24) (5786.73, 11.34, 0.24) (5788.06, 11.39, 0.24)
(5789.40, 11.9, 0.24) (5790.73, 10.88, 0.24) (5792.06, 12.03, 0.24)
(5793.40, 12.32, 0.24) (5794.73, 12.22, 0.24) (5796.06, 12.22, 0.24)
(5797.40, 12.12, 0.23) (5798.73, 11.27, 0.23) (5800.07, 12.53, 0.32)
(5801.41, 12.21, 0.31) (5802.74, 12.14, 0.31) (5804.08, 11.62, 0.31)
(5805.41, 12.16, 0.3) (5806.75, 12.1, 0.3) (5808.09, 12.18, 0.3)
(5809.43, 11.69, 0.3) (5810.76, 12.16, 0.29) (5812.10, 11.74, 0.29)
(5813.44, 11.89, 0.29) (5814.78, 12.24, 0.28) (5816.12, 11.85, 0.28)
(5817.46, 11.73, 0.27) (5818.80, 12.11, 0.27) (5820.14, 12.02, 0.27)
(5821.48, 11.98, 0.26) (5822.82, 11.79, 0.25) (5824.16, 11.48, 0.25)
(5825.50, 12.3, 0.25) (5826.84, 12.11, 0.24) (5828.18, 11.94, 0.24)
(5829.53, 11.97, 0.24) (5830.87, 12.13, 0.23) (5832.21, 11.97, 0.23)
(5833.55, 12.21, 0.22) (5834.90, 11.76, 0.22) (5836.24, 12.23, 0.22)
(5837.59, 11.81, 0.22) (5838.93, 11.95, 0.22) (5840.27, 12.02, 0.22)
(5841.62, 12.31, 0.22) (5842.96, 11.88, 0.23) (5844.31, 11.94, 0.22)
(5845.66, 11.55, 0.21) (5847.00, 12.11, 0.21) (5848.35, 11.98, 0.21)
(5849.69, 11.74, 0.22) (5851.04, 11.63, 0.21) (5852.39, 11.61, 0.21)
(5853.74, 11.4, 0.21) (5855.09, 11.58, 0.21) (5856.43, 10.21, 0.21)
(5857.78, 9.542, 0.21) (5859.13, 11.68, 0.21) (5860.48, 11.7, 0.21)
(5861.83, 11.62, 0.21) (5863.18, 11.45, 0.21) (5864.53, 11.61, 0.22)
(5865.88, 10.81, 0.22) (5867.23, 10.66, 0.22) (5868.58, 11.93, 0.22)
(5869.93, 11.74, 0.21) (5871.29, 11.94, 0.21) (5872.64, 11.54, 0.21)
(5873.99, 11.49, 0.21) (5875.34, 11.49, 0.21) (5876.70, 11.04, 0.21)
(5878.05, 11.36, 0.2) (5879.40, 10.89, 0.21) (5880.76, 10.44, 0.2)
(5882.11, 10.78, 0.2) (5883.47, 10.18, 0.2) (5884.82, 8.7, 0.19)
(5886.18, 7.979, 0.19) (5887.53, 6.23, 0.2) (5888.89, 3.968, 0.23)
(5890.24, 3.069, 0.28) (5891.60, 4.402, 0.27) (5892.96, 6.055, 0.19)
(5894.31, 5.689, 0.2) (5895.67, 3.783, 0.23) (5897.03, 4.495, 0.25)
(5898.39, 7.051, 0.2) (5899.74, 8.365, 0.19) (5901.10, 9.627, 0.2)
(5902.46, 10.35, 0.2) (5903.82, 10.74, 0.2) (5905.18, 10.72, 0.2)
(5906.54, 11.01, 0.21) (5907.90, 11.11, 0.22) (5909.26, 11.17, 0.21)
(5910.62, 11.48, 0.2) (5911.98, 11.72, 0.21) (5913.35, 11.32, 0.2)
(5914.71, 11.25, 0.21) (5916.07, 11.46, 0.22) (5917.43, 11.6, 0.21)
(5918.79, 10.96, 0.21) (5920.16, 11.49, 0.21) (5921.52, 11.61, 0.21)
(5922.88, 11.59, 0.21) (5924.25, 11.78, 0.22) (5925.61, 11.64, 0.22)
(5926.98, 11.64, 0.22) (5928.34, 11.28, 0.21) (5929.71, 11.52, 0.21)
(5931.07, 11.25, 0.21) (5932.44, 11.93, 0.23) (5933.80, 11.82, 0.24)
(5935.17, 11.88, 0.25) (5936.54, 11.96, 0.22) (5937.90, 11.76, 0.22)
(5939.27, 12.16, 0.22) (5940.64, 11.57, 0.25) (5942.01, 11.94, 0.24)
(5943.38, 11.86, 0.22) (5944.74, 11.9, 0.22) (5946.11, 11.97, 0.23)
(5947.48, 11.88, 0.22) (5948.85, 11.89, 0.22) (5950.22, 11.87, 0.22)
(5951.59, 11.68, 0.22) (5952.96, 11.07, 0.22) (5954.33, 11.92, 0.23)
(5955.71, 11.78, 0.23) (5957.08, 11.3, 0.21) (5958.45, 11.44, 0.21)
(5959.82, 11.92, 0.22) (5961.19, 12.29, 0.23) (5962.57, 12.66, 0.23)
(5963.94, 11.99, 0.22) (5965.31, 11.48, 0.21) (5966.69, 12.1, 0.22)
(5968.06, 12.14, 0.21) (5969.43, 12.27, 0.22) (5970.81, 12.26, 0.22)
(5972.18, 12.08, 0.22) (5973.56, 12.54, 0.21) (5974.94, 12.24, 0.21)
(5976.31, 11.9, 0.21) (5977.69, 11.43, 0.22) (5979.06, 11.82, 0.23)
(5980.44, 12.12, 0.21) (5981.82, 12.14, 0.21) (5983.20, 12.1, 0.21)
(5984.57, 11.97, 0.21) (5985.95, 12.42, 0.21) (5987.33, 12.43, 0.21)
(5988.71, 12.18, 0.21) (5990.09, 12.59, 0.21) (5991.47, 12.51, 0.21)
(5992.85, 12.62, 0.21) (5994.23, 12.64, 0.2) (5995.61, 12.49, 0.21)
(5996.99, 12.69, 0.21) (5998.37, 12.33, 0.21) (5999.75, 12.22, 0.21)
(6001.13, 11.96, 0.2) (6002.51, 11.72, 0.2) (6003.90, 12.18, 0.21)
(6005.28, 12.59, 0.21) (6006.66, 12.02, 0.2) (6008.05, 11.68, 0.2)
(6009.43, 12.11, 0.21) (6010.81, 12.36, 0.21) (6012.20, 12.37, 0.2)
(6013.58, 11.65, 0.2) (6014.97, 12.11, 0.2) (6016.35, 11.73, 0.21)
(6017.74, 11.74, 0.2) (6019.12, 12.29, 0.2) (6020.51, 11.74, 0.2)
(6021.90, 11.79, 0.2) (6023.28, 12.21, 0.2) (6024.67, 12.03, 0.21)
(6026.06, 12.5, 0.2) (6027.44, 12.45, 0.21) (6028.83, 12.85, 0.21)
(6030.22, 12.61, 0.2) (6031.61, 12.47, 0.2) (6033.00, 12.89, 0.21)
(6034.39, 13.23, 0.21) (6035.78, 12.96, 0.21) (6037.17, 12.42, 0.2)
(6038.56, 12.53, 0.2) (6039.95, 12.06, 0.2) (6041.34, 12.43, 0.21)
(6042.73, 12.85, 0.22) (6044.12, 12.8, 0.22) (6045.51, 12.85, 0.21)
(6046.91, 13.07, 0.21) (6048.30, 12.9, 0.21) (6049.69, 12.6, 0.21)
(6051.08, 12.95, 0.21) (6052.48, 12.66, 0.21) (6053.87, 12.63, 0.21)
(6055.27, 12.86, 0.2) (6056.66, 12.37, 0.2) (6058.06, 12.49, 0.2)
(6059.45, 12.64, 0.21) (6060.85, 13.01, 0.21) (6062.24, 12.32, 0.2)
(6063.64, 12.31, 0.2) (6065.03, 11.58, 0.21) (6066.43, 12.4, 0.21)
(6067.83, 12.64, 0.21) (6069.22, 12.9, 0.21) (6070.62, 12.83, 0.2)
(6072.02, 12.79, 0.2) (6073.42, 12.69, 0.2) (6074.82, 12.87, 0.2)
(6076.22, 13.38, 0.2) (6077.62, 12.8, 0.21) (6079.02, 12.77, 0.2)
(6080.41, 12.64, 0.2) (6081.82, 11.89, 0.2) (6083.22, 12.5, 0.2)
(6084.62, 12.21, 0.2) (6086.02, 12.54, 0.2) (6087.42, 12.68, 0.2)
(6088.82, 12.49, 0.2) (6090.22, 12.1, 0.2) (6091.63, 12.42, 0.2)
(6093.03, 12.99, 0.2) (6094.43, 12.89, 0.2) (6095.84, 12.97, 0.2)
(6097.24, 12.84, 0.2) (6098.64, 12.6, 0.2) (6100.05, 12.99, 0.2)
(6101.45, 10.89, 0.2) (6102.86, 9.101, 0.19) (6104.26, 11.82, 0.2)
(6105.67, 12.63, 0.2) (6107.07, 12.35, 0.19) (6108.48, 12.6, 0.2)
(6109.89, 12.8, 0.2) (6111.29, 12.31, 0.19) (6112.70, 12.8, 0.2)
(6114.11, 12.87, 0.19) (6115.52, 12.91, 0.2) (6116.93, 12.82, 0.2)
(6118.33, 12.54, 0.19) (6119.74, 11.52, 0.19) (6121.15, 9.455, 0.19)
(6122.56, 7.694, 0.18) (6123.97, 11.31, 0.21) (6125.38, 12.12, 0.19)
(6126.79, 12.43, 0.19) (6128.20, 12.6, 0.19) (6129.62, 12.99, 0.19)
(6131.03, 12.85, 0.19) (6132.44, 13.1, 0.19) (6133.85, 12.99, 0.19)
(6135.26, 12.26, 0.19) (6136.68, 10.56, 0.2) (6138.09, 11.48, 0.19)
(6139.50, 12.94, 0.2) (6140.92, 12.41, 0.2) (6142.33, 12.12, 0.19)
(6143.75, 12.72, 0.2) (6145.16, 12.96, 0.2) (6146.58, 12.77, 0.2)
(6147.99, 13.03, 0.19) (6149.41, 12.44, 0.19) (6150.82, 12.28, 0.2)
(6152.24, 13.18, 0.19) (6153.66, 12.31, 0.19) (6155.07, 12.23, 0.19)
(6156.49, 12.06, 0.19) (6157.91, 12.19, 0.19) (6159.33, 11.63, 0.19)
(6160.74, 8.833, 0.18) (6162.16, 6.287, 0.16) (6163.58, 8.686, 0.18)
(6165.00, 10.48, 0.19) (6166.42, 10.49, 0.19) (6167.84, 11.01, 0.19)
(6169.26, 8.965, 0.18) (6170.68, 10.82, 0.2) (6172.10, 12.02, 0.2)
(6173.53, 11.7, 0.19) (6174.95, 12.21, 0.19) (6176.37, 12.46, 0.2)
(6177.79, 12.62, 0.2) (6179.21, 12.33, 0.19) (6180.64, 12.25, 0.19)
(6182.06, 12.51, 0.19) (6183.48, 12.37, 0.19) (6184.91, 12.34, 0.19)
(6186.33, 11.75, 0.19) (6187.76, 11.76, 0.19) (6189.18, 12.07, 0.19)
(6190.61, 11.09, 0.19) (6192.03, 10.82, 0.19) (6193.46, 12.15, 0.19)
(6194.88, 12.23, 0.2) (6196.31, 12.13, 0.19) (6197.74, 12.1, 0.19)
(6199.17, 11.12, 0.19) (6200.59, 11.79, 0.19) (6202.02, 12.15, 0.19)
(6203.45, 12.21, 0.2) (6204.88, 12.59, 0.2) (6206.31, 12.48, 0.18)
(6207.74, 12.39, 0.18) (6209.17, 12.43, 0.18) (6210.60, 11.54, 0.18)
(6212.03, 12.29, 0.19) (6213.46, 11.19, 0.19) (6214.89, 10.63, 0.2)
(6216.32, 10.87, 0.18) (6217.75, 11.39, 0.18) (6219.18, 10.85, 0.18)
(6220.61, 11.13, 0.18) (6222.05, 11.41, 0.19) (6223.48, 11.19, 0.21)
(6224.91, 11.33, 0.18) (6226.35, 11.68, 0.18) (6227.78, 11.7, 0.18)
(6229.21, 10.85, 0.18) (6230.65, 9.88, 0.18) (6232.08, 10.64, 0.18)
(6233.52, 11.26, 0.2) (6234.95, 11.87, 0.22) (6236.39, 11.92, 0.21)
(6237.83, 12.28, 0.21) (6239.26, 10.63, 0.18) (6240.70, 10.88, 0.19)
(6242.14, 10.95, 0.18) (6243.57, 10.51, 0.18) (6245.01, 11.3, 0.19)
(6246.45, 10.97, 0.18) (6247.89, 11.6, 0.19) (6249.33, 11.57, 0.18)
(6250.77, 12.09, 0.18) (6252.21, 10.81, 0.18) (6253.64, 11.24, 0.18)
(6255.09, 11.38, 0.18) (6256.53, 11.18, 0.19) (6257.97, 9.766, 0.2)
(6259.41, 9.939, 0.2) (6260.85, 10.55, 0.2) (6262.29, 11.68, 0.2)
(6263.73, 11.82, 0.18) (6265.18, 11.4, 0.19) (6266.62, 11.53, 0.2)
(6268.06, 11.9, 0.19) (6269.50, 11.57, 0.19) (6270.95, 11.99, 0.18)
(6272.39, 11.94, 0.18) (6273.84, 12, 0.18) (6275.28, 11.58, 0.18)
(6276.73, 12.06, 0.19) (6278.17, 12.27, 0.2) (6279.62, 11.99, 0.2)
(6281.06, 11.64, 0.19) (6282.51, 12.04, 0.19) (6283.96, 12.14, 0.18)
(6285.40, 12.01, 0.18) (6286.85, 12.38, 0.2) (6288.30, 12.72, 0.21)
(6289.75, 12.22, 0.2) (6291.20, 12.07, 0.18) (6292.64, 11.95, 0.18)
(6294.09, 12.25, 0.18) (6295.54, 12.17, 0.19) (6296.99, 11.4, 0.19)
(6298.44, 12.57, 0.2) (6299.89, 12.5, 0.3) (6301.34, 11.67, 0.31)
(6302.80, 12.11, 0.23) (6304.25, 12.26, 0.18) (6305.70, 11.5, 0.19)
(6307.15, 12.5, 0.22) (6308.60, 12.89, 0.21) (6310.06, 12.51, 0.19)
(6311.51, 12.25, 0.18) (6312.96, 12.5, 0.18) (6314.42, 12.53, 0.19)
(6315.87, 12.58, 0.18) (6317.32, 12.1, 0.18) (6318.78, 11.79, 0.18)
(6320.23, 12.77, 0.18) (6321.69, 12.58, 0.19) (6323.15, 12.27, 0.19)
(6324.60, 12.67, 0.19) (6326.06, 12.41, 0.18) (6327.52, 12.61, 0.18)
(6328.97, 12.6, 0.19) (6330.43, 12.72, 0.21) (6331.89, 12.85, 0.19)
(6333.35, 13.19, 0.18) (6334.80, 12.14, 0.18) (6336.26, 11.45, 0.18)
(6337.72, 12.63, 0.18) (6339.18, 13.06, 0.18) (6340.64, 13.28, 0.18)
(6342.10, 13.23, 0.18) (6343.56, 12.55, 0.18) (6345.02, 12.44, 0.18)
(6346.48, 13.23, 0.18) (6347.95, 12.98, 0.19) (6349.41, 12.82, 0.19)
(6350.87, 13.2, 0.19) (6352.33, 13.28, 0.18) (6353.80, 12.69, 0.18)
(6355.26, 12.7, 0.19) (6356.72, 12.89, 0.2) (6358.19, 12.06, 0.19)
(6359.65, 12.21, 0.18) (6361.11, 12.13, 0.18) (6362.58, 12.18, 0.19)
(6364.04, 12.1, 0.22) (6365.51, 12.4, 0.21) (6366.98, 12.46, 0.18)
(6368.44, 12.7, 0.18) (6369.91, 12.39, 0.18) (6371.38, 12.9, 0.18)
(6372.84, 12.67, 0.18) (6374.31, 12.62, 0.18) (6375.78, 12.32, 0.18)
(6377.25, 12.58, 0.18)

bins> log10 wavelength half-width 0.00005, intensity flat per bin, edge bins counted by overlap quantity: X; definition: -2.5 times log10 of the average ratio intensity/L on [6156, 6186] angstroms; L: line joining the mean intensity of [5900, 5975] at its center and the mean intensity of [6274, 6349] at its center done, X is 0.09 mag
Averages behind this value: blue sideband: 11.6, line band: 11.2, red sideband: 12.4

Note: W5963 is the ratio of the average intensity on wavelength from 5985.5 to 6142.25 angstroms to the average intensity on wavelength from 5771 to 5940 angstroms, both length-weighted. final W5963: 1.12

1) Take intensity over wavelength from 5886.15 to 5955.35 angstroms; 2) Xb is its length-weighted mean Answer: 10.2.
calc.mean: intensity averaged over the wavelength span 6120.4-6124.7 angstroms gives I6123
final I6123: 9.52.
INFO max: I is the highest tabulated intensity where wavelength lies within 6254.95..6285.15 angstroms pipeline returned 12.27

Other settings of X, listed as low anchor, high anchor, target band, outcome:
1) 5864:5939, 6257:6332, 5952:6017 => -0.15 mag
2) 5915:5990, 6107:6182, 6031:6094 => -0.07 mag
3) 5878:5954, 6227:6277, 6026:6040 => -0.20 mag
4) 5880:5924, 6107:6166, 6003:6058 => -0.17 mag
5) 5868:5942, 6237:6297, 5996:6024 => -0.15 mag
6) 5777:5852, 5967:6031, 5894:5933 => 0.16 mag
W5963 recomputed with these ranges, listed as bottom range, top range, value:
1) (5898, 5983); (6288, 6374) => 1.08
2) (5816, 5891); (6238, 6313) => 1.06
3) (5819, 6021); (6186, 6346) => 1.05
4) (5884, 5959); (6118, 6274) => 1.13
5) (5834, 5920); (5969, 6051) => 1.20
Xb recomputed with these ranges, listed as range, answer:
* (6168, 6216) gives 11.8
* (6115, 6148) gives 12.1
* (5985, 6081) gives 12.5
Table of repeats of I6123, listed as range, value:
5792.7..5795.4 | 12.3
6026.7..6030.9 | 12.6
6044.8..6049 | 12.9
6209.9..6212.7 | 11.9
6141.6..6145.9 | 12.6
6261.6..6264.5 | 11.7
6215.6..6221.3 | 11.1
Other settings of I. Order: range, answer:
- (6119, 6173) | 13.18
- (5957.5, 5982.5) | 12.66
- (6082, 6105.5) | 12.99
